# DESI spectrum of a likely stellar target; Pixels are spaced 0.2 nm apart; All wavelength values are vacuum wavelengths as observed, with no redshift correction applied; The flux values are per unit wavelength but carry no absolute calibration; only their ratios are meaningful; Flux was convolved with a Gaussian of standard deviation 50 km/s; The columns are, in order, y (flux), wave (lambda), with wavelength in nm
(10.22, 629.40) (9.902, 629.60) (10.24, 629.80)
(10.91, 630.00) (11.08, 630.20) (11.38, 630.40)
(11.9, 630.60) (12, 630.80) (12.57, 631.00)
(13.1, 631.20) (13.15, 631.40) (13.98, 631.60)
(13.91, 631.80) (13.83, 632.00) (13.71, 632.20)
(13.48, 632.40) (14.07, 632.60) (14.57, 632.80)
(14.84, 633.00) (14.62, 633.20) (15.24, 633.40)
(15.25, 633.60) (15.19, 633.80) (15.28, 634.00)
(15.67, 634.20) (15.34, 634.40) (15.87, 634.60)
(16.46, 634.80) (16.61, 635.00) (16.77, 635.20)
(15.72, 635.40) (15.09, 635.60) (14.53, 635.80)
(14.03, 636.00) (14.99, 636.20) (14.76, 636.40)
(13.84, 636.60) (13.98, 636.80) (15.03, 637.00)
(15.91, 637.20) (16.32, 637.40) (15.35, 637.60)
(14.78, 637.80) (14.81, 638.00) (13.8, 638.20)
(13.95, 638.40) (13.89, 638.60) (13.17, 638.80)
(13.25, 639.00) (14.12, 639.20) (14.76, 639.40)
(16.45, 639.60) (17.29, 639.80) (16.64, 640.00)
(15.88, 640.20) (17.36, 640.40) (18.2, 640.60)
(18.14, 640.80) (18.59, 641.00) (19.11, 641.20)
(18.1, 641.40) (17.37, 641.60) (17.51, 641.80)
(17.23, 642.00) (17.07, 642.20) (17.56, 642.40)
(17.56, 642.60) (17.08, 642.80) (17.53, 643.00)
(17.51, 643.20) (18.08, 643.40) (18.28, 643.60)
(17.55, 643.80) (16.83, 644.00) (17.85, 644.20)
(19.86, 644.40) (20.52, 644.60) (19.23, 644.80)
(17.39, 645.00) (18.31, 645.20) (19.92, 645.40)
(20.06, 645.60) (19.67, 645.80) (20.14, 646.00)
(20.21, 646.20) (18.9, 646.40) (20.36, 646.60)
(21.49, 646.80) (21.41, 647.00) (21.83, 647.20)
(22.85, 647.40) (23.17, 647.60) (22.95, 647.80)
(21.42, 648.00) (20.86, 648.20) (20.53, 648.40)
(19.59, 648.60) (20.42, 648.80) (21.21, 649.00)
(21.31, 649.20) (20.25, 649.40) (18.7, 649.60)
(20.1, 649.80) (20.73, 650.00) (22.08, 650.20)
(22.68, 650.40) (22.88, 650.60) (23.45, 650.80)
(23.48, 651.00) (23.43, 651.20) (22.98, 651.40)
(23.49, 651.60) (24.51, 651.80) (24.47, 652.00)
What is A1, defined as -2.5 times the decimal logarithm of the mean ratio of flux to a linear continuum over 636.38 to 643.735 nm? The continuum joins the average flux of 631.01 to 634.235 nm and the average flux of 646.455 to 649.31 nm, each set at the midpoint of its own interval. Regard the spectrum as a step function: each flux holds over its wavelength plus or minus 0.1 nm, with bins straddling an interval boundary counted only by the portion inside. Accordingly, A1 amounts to 0.096 mag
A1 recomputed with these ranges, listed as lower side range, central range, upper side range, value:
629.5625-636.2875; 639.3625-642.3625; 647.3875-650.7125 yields 0.01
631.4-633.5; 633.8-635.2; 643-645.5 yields -0.07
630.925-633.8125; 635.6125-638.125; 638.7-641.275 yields 0.04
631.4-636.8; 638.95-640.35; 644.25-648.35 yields 0.12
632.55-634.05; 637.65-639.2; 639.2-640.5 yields 0.14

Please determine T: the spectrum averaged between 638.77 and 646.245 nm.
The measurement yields 17.7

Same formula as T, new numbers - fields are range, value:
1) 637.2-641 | 15.5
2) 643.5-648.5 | 20.1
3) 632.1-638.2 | 15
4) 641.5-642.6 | 17.4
